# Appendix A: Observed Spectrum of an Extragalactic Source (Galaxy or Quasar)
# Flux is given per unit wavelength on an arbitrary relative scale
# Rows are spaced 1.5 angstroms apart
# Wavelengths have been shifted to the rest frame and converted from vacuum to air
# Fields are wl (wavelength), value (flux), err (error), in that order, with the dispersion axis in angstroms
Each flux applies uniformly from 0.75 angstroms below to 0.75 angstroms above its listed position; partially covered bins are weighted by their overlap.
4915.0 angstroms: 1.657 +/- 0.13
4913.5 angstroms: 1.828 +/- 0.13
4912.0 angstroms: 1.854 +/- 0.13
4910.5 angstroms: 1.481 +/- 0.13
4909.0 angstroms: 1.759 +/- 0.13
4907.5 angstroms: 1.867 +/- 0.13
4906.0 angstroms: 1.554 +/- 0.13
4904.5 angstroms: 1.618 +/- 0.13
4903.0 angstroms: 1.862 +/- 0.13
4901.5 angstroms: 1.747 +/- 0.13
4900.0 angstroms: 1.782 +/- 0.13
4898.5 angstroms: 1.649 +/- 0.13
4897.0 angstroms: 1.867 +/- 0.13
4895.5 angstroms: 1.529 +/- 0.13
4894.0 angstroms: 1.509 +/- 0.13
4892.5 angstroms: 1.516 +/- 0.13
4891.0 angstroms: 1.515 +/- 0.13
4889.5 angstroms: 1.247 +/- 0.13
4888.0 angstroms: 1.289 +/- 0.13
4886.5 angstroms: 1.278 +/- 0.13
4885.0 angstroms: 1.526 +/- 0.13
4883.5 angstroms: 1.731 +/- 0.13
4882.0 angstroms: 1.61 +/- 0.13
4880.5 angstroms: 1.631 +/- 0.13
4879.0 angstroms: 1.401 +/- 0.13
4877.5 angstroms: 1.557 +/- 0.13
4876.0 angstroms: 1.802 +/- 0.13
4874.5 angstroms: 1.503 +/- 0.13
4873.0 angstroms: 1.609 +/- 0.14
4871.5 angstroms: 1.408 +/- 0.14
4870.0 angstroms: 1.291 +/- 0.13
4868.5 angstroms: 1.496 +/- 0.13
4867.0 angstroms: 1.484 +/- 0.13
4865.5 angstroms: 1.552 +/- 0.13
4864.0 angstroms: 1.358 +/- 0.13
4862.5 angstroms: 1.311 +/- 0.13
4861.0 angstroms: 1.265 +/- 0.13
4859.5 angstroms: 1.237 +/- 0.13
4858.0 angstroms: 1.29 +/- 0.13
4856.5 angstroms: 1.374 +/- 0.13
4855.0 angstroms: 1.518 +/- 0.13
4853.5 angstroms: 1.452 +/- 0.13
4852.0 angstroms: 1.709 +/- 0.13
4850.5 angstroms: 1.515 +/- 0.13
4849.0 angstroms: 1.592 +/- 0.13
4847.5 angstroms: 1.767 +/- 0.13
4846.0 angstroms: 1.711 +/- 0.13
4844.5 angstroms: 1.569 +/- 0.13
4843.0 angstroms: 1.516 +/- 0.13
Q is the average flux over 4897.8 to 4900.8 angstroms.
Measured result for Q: 1.72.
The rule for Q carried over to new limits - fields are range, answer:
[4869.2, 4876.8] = 1.52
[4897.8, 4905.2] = 1.73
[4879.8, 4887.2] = 1.56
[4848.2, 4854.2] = 1.57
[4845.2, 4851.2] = 1.65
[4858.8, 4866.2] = 1.34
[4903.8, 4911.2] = 1.66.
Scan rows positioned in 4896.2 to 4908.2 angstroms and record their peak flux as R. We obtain 1.867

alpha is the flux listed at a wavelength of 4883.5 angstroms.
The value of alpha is 1.731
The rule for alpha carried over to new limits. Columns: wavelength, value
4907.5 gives 1.867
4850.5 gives 1.515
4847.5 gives 1.767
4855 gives 1.518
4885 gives 1.526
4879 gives 1.401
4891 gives 1.515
